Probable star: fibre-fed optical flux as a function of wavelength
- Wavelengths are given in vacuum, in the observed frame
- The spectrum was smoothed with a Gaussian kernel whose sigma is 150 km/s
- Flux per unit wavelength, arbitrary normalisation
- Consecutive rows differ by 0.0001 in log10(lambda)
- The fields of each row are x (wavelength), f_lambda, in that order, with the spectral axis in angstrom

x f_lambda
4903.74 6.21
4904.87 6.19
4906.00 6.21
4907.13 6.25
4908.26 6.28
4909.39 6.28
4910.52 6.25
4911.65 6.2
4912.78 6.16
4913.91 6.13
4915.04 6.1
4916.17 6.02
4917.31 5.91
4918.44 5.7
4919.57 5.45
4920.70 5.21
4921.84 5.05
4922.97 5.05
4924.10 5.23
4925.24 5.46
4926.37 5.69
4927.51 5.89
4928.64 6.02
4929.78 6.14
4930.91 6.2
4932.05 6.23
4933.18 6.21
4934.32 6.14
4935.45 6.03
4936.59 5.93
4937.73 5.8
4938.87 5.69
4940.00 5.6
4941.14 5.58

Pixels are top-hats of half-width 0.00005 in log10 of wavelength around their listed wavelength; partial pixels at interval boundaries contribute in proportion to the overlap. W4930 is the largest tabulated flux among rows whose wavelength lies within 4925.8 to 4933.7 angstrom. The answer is 6.23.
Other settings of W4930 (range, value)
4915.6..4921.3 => 6.02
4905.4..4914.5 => 6.28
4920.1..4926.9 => 5.69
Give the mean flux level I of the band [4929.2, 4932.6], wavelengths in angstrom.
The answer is 6.18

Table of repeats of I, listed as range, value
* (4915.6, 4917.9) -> 5.95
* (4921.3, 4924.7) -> 5.11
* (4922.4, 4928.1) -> 5.47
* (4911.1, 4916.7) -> 6.13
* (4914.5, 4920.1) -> 5.84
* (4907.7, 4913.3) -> 6.24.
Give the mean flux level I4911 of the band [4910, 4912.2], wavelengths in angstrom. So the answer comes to 6.23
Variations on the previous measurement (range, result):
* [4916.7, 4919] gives 5.79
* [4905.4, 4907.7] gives 6.23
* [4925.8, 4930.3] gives 5.93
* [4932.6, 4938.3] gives 6.02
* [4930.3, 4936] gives 6.17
